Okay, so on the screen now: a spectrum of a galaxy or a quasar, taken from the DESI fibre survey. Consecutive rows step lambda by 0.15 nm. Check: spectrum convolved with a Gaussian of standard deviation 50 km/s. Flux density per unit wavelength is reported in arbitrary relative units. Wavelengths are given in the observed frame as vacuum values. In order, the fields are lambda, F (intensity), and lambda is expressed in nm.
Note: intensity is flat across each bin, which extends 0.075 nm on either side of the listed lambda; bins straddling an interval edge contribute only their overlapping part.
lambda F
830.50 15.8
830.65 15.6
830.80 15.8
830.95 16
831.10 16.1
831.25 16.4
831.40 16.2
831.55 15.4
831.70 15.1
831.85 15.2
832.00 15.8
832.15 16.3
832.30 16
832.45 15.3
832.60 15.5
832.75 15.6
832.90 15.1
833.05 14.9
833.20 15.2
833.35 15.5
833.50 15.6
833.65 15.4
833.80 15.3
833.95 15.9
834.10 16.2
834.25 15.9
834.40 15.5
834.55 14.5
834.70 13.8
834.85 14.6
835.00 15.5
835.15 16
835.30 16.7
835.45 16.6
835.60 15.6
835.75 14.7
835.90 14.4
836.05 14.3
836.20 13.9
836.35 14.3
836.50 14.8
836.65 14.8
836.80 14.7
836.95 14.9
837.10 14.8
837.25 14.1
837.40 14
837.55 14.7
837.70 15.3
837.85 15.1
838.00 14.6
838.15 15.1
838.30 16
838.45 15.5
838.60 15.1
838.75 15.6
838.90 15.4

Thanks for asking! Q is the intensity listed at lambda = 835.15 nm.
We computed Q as 16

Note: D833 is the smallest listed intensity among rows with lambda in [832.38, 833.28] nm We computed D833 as 14.9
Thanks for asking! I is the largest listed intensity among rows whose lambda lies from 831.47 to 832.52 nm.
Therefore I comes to 16.3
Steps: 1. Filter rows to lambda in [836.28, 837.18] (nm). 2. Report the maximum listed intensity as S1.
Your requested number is 14.9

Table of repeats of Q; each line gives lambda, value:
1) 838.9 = 15.4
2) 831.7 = 15.1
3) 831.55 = 15.4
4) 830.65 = 15.6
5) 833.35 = 15.5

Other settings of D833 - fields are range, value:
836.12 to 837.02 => 13.9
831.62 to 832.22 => 15.1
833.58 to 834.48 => 15.3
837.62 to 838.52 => 14.6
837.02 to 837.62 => 14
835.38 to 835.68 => 15.6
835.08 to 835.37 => 16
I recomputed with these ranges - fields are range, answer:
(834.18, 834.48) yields 15.9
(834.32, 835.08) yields 15.5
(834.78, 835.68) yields 16.7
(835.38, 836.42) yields 16.6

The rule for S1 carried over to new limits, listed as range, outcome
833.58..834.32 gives 16.2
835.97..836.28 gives 14.3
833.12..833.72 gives 15.6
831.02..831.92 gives 16.4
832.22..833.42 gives 16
